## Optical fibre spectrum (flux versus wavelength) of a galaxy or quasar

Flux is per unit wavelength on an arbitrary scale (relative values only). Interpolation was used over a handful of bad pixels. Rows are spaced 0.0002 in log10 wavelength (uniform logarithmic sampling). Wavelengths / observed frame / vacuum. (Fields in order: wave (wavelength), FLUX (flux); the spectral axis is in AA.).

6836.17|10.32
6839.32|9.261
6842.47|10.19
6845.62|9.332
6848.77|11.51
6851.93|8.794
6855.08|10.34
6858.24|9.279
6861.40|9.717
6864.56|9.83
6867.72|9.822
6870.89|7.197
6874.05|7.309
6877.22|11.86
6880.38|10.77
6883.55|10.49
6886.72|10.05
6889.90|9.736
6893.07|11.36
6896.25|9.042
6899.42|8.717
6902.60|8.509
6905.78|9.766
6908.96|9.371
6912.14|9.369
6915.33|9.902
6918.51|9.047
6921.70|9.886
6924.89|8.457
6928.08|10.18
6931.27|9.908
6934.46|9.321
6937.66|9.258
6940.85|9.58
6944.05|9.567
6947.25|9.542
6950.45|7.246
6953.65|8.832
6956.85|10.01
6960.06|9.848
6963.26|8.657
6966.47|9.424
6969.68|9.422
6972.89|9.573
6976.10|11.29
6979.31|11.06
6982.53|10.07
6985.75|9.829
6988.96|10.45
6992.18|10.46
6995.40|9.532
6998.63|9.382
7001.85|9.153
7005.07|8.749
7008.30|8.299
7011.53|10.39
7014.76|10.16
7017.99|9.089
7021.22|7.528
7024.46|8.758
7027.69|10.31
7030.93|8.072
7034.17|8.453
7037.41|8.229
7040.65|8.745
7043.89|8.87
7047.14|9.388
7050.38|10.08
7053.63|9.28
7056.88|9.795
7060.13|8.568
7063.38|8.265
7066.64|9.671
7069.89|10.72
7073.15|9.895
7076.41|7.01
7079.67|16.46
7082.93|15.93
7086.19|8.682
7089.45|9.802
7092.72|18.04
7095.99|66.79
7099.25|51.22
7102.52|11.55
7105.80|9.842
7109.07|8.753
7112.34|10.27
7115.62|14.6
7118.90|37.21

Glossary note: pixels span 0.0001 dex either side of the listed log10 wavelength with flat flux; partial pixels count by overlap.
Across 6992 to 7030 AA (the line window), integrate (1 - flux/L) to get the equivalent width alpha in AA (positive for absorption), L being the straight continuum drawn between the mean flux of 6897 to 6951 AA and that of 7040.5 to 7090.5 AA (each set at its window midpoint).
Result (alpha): 2.1 AA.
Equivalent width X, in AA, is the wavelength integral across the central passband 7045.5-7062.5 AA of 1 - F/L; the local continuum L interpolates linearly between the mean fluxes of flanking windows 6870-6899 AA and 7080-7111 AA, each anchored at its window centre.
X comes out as 8.8 AA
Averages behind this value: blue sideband 9.78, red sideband 21.9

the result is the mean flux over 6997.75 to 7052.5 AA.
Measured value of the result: 9.04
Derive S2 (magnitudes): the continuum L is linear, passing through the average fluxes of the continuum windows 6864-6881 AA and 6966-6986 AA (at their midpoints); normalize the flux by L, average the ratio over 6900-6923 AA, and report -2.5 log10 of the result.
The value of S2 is 0.03 mag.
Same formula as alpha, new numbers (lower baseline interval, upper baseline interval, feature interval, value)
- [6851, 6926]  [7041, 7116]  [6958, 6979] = 3.5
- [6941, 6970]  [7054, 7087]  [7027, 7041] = 2.0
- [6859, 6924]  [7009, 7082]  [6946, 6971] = 1.1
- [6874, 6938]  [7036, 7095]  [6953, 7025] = 5.6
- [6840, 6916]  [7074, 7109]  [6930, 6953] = 6.7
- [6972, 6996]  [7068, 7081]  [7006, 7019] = 1.3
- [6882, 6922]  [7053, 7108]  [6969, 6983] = 2.4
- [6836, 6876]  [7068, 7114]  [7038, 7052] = 6.2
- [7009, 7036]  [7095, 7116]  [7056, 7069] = 5.7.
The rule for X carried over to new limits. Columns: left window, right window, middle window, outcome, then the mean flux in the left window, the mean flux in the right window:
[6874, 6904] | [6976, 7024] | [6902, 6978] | 2.7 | 9.92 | 9.62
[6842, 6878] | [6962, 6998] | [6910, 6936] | 0.7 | 9.53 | 9.97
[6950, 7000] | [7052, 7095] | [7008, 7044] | 6.2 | 9.75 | 11.8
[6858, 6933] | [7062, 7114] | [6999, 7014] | 5.1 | 9.57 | 17.1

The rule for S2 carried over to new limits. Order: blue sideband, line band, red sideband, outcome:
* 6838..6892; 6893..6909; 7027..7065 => 0.04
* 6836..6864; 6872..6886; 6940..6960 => -0.04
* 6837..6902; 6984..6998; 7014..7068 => -0.09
